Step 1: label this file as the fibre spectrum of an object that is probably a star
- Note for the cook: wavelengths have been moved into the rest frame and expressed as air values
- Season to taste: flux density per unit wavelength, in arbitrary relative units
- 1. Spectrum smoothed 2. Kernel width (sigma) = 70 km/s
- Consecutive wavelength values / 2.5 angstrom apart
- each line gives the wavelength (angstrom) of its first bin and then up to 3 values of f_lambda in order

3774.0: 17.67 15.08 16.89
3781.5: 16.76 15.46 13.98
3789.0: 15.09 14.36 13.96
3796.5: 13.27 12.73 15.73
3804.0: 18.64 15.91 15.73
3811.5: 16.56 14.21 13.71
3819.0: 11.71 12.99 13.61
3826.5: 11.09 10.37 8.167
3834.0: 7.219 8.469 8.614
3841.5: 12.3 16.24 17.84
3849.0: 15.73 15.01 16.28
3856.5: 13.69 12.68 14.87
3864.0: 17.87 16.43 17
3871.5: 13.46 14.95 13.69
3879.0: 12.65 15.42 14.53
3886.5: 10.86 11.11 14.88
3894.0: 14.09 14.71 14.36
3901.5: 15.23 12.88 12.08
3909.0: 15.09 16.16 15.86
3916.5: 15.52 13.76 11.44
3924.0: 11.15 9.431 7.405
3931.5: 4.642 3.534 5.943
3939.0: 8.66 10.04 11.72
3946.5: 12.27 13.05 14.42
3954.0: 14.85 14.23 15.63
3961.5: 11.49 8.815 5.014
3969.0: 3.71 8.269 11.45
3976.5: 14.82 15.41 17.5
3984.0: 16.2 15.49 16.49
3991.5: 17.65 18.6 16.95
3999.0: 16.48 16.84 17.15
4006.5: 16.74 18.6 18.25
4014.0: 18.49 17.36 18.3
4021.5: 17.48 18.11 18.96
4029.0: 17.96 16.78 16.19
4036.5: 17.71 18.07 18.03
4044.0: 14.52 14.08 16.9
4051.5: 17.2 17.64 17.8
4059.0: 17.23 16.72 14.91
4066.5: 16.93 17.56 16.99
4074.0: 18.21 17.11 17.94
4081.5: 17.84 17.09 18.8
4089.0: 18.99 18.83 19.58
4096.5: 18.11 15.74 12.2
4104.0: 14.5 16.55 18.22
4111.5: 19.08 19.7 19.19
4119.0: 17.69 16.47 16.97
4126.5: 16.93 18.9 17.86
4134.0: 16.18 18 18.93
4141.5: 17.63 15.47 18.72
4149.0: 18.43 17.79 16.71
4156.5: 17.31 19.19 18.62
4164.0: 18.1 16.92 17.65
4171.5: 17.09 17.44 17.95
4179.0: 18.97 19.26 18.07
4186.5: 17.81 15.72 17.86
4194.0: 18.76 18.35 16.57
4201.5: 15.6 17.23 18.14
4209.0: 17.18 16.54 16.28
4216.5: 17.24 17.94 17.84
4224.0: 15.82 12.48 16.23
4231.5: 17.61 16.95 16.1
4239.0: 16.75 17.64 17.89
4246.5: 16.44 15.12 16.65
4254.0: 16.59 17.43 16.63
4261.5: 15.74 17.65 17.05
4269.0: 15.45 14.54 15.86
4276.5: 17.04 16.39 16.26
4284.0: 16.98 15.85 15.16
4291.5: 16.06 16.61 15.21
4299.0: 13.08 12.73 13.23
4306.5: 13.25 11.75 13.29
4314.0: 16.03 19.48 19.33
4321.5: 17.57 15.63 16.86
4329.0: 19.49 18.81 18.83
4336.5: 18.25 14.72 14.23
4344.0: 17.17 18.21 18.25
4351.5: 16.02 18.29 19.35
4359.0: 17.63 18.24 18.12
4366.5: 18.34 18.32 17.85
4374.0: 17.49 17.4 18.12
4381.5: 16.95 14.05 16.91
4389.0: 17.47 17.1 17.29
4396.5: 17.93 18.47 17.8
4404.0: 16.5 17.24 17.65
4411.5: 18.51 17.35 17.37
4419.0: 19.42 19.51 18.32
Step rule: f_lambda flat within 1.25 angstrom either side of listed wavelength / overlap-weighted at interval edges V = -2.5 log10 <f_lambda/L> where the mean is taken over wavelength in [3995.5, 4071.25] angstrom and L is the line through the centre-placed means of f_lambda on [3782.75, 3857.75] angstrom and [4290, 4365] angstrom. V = -0.16 mag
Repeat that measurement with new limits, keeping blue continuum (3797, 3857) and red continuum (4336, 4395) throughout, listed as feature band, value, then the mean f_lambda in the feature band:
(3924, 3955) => 0.420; 9.68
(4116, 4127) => -0.120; 17.4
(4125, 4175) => -0.126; 17.7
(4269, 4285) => 0.038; 16.1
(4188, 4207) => -0.076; 17.3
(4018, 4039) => -0.188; 17.7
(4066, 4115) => -0.143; 17.5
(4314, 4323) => -0.083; 18.3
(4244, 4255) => 0.006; 16.4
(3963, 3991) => 0.183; 12.3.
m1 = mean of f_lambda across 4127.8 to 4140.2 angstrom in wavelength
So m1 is 18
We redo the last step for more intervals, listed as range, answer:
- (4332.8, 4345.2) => 16.6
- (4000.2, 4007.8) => 16.9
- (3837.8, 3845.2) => 12.4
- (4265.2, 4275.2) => 15.7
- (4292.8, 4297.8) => 15.9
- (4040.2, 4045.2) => 16.3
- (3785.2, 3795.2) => 14.4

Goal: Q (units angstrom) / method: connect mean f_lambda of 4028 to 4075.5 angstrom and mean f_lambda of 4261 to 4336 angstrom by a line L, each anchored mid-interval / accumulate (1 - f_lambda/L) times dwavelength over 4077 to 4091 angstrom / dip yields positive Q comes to -1.09 angstrom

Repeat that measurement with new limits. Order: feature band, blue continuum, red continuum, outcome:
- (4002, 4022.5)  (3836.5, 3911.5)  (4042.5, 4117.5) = -1.95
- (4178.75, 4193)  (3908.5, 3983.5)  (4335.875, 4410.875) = -3.04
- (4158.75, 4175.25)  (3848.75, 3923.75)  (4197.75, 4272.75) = -1.67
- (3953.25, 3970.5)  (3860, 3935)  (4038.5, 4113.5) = 4.97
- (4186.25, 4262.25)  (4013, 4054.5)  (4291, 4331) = -3.04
